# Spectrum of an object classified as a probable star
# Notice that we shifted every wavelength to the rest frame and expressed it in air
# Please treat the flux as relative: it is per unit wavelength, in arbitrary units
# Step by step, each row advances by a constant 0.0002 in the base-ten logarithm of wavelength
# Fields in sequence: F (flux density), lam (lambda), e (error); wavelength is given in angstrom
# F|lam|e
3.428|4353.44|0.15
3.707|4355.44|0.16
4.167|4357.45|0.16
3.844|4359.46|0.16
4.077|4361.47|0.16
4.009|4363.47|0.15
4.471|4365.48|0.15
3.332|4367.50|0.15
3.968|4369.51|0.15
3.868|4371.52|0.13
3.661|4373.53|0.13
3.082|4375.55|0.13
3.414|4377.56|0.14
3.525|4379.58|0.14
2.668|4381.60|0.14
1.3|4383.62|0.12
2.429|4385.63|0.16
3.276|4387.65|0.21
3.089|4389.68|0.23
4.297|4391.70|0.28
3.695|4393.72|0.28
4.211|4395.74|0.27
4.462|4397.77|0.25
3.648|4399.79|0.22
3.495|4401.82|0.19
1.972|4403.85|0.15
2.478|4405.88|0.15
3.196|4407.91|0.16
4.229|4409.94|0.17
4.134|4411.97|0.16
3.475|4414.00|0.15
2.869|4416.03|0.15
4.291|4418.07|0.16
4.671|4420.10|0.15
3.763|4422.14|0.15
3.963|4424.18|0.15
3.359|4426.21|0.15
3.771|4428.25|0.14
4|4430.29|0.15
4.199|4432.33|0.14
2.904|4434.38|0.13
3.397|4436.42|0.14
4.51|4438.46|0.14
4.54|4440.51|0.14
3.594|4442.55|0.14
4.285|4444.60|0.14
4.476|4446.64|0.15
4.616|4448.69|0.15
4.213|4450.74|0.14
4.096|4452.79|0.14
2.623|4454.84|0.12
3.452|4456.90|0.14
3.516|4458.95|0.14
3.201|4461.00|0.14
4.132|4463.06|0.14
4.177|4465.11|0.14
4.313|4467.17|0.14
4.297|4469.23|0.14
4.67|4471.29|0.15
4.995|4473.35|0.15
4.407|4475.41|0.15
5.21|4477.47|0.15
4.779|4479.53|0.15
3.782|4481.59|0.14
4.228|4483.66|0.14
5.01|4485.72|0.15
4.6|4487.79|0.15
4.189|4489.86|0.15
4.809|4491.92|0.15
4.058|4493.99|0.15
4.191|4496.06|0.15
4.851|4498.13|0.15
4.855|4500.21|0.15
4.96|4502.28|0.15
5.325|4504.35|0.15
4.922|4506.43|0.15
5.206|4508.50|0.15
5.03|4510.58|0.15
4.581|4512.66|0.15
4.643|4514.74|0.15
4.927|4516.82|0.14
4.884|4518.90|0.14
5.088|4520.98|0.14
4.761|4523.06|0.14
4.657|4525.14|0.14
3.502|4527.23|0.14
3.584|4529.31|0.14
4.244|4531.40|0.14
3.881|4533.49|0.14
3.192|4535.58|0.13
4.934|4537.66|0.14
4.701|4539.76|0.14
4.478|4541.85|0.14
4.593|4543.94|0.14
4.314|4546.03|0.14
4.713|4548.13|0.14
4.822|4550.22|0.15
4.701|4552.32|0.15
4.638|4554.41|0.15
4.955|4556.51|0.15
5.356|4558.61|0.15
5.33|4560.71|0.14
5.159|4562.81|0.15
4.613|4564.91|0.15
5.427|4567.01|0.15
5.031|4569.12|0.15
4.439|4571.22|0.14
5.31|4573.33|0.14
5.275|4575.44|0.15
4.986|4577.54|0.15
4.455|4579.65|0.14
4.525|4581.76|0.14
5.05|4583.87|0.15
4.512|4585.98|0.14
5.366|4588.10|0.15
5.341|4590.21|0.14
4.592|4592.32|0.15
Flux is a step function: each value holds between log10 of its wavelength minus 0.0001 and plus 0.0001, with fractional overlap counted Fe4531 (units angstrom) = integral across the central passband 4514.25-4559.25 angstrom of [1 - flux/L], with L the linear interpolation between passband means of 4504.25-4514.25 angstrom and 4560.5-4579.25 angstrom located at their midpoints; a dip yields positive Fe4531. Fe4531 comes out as 4.3 angstrom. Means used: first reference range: 4.96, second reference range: 5.03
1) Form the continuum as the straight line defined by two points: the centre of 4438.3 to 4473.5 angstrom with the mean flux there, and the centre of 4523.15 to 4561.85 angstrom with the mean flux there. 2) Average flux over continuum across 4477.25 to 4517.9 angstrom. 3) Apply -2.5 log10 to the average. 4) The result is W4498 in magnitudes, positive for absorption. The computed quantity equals -0.104 mag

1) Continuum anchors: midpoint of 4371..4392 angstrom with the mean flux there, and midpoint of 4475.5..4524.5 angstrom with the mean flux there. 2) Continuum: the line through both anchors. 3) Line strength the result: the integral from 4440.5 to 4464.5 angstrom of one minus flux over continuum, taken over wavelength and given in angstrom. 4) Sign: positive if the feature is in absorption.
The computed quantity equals 1.1 angstrom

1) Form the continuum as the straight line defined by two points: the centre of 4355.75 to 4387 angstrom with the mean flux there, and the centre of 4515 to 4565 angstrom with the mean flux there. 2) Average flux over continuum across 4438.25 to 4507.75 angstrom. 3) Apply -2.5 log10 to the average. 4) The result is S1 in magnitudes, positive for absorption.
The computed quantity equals -0.05 mag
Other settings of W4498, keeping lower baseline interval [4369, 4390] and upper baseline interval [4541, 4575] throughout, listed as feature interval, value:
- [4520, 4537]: 0.11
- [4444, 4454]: -0.14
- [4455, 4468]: 0.06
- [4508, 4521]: -0.10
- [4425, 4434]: -0.05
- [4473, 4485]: -0.12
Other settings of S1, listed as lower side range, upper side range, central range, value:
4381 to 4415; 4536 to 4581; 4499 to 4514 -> -0.146 mag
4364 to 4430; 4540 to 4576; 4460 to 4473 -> -0.018 mag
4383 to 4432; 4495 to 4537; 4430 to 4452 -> -0.059 mag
